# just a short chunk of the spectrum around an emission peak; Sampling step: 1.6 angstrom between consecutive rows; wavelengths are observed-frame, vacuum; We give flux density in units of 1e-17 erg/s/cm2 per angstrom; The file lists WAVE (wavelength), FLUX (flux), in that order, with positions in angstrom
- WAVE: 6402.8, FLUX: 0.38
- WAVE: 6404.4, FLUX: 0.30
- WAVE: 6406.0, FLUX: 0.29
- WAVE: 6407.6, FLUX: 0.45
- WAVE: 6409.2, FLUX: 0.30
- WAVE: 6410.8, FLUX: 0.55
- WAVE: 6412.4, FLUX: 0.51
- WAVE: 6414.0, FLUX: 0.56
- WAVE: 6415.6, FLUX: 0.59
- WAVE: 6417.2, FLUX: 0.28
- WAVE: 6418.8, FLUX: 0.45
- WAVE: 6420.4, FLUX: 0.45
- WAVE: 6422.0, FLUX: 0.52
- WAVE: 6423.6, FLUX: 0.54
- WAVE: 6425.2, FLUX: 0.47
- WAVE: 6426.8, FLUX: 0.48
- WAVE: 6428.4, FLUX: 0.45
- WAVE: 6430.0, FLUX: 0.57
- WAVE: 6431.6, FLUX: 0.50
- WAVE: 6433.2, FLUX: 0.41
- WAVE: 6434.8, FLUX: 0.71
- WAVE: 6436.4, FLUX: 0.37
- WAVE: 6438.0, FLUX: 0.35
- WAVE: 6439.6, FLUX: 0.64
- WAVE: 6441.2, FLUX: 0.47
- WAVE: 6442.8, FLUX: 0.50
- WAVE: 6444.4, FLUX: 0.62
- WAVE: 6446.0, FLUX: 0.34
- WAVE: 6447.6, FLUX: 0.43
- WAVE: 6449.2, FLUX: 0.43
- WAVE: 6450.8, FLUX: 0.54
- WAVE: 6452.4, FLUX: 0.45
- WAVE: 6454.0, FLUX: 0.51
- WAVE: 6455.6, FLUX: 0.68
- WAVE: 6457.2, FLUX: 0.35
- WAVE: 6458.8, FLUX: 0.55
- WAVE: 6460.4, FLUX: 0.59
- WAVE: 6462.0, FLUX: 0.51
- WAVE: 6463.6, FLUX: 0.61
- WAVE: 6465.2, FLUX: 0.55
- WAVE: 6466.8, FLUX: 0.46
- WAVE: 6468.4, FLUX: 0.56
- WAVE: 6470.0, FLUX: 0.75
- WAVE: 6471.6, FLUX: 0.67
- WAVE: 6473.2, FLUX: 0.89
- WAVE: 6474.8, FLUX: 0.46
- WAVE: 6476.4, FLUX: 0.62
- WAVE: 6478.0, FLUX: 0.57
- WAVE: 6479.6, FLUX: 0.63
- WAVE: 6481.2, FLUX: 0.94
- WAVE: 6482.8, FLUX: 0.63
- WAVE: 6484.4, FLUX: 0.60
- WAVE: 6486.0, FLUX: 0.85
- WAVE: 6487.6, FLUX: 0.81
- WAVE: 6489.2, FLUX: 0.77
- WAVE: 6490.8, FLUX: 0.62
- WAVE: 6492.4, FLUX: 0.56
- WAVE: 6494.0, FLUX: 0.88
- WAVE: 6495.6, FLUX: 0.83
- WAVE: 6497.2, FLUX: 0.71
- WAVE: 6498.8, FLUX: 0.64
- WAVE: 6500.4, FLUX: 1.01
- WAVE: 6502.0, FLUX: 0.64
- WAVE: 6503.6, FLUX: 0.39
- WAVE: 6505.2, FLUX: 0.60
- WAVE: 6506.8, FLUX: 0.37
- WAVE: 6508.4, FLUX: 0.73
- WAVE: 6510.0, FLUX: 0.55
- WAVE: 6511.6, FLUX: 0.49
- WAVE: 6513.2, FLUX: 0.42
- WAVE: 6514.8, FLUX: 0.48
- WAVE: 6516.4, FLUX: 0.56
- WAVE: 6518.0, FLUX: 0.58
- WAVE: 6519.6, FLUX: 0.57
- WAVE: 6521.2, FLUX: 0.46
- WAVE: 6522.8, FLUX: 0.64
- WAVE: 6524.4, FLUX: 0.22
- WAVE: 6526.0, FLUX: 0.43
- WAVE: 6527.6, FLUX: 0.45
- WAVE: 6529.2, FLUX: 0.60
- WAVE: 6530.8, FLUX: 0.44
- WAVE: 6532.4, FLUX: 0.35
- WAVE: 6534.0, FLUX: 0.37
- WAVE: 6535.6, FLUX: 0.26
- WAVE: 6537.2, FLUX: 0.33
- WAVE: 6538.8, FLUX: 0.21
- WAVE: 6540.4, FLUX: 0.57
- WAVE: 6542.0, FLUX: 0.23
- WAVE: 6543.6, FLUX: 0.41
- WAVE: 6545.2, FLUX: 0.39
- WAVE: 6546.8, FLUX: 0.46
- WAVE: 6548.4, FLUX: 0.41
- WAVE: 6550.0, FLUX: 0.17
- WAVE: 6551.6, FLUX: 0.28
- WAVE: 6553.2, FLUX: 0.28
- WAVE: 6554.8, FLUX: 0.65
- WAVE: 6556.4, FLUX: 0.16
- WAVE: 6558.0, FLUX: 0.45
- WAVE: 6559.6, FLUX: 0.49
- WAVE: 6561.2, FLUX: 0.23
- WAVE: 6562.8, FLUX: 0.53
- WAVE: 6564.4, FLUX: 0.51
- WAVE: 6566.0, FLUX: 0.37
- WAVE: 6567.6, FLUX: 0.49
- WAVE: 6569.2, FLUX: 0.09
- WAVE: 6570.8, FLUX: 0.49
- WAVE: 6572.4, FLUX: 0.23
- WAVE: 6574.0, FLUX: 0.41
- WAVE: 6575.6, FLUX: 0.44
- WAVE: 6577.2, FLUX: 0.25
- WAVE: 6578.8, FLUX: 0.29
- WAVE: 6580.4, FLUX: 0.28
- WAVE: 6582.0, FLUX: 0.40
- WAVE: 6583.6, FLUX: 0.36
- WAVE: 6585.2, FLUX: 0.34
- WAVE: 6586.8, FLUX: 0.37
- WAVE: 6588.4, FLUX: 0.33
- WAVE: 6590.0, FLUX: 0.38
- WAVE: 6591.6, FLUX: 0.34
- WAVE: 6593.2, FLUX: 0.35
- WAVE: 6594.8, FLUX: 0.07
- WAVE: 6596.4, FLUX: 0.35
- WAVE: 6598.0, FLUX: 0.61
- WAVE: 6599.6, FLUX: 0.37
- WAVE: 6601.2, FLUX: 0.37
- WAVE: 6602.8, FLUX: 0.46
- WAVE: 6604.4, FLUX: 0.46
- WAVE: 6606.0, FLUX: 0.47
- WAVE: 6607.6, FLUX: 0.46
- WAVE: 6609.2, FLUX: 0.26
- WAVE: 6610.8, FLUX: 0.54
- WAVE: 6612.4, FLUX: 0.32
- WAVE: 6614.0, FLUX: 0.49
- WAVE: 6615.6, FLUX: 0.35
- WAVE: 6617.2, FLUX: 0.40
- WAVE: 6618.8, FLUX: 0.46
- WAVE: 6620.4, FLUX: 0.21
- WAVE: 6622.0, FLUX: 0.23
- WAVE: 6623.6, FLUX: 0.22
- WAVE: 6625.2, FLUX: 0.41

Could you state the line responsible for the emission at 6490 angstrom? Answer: C III]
